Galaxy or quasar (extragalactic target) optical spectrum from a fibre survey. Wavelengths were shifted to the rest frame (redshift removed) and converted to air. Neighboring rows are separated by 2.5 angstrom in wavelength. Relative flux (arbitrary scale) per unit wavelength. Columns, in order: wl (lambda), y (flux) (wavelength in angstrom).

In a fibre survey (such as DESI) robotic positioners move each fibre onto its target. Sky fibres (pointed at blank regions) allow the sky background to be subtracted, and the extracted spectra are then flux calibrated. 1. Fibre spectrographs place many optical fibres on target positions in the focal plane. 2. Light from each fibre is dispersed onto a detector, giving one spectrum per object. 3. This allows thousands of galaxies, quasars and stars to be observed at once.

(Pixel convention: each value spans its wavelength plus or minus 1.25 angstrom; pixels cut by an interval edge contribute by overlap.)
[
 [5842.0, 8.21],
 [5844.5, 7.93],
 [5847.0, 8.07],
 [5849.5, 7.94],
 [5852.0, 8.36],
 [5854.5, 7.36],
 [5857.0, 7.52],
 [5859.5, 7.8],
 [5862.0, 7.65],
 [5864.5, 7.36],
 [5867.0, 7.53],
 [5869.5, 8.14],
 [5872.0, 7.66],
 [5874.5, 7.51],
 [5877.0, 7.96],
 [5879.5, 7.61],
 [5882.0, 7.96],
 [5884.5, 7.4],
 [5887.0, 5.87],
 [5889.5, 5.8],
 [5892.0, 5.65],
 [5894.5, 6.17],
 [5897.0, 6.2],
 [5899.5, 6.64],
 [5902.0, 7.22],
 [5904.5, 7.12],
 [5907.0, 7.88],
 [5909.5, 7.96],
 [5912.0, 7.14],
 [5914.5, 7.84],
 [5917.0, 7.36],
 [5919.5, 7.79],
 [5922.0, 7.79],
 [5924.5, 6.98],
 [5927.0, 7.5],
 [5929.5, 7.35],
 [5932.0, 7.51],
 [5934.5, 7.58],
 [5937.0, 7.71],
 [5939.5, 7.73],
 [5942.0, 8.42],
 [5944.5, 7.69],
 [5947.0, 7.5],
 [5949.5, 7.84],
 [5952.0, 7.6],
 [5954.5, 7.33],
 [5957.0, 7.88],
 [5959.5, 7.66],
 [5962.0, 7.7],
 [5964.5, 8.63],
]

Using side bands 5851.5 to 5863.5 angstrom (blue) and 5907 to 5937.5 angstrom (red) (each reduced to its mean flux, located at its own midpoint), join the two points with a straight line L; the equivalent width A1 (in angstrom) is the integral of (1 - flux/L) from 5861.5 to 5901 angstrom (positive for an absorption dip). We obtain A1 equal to 3.0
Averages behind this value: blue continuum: 7.69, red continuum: 7.55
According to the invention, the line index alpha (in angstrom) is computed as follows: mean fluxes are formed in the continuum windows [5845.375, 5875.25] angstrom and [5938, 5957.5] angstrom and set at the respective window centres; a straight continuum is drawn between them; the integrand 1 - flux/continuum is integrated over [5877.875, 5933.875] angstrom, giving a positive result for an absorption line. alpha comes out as 4.4 angstrom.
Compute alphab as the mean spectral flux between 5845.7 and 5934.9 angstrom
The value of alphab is 7.36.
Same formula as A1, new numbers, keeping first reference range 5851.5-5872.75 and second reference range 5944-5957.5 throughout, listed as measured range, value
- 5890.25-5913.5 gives 2.38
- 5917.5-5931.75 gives 0.31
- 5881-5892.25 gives 1.59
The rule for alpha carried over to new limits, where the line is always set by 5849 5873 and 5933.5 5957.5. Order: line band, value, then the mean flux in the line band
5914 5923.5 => 0.1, 7.66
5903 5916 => 0.3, 7.58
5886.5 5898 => 2.7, 5.94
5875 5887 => 0.3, 7.52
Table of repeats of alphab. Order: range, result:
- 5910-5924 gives 7.57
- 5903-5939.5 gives 7.54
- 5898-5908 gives 7.17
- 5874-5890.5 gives 7.16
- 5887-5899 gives 5.99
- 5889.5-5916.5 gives 6.94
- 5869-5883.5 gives 7.78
